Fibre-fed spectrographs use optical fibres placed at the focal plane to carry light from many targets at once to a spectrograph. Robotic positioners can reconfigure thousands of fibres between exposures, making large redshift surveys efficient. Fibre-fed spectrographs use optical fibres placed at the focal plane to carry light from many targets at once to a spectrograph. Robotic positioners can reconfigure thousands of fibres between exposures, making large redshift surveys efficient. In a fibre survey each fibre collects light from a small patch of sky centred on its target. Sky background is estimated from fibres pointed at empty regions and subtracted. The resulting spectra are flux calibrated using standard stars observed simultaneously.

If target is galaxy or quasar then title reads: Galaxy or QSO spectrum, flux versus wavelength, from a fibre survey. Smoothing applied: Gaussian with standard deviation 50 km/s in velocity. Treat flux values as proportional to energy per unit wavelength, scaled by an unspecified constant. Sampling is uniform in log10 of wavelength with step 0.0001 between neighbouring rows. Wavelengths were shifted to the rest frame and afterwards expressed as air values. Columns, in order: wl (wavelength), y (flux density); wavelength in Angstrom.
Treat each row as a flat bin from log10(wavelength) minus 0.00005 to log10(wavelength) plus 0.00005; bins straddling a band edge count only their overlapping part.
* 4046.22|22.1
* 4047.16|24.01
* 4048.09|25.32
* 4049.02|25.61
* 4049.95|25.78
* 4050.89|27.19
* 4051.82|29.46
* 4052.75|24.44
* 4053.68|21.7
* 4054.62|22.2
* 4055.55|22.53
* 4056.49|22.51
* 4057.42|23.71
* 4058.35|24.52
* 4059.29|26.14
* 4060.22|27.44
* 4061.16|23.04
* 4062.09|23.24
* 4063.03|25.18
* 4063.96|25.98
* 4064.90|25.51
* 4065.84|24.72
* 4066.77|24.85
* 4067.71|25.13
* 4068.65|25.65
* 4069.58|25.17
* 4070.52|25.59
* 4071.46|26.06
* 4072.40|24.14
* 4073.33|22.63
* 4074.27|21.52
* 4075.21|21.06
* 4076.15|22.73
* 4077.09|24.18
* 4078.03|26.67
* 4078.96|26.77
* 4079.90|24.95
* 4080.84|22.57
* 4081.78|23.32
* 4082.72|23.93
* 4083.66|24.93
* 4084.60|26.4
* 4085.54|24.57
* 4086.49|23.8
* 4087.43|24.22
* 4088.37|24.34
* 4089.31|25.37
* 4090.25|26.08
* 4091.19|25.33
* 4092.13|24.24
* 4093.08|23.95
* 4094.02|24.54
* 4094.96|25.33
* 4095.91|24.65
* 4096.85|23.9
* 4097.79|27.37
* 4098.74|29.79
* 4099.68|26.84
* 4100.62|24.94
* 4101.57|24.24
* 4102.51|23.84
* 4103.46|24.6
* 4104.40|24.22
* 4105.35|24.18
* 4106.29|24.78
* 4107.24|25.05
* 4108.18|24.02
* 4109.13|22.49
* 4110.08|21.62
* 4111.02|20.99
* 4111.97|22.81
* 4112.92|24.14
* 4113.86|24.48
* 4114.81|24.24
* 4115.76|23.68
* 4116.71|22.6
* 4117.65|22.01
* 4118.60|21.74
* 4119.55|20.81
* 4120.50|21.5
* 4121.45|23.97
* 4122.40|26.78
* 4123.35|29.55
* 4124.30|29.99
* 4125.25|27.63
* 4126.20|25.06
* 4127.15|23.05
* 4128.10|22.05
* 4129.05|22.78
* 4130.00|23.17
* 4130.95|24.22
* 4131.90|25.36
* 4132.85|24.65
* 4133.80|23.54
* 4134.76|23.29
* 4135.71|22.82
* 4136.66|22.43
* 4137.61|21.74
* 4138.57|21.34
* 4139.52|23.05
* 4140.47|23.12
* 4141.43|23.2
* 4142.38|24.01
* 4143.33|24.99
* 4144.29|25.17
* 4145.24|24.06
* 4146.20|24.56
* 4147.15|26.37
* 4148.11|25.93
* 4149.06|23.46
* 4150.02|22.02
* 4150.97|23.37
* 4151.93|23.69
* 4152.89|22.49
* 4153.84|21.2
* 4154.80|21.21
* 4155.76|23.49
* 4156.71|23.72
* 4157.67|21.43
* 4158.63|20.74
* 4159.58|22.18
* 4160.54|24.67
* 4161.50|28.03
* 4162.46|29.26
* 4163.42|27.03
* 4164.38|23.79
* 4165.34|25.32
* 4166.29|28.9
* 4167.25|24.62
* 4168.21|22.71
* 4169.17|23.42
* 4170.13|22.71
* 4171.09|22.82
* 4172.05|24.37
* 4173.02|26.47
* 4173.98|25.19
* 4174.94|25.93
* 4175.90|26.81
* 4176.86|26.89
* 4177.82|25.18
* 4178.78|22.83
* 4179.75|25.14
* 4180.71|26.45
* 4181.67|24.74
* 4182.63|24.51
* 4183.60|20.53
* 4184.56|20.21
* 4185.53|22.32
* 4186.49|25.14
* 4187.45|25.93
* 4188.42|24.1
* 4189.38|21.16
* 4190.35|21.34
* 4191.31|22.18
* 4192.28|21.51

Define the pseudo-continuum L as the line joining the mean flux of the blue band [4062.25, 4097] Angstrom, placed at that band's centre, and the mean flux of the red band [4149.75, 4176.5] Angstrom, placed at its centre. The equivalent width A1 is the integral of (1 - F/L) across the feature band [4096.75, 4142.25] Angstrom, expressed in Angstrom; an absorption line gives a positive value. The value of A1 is 0.7 Angstrom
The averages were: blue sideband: 24.6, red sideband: 24.2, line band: 24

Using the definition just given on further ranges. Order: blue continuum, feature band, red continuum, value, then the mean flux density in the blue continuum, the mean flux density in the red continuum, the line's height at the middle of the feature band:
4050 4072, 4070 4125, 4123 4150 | 0.4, 24.9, 24.2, 24.6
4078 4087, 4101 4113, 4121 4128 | 1.0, 24.7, 26.3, 25.7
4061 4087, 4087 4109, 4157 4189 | -0.5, 24.5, 24.5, 24.5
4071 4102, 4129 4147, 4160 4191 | 0.8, 24.7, 24.6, 24.7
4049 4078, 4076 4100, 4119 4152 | -0.7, 24.5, 24.1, 24.4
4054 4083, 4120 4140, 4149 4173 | -0.1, 24.3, 23.9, 24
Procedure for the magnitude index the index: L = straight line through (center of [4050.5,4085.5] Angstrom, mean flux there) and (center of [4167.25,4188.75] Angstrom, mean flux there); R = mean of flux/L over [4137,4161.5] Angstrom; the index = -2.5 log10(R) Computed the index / 0.05 mag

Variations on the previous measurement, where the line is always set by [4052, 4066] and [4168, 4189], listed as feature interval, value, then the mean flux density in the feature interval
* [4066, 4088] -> -0.005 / 24.4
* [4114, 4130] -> 0.005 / 24.2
